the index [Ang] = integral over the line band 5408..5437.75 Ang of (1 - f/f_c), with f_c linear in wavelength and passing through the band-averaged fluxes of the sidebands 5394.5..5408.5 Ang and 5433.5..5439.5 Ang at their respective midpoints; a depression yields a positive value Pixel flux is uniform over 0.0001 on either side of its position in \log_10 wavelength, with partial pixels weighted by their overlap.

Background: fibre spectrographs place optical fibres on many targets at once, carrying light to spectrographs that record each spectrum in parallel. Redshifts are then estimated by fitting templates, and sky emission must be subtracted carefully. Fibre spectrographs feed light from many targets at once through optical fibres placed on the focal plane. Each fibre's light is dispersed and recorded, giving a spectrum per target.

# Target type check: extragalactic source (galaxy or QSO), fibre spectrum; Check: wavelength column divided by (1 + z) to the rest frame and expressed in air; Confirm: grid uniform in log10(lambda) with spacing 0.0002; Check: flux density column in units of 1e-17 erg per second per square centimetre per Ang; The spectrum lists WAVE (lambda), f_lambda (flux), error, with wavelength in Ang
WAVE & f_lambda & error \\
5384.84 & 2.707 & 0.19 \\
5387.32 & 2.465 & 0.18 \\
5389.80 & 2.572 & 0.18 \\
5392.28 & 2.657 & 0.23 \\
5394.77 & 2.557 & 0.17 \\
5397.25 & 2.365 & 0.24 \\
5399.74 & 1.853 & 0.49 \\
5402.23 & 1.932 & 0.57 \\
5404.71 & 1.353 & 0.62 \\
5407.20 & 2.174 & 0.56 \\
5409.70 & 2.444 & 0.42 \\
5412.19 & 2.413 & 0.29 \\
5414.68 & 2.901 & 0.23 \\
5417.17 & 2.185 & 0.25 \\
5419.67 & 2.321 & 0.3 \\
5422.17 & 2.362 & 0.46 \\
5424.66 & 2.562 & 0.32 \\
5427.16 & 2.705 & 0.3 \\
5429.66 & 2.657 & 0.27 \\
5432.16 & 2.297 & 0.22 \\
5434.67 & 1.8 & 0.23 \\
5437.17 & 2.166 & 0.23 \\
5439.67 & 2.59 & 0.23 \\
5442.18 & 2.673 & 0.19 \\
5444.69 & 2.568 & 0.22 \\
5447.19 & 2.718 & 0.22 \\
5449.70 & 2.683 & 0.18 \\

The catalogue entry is -5.0 Ang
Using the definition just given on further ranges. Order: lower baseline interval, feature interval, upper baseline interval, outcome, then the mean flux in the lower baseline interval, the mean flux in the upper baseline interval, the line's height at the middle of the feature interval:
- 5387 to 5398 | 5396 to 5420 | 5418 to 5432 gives 3.10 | 2.54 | 2.49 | 2.52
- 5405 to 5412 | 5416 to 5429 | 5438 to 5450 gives -0.40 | 2.19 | 2.63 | 2.36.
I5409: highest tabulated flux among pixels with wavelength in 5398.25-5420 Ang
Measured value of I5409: 2.901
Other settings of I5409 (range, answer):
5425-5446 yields 2.705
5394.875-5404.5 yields 2.365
